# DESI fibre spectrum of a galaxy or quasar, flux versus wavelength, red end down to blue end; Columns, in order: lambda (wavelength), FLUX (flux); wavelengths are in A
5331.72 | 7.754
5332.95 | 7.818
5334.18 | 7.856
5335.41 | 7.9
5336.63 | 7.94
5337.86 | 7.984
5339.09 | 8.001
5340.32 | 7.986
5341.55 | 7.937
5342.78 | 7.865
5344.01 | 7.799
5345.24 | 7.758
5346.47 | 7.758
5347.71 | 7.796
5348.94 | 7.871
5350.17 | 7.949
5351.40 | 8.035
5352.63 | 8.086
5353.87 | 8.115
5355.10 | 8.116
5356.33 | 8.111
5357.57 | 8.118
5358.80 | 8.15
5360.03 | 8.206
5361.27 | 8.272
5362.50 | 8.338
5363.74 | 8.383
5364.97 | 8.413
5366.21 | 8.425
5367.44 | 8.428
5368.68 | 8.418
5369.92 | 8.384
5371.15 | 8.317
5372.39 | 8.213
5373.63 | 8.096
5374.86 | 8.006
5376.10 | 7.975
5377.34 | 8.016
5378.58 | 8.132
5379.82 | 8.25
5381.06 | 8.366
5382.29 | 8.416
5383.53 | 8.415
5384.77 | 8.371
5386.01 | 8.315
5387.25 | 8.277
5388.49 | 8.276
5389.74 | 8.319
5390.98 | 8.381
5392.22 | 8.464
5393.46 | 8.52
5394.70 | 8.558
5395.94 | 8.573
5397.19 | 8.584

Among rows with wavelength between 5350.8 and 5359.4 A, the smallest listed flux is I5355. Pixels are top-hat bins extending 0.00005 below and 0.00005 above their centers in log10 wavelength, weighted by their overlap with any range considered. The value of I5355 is 8.035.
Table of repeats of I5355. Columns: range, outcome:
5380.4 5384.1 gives 8.366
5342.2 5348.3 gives 7.758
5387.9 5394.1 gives 8.276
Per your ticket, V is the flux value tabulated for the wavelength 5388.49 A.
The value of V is 8.276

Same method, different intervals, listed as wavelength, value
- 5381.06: 8.366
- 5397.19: 8.584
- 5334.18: 7.856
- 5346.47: 7.758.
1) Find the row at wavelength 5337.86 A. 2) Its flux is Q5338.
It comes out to 7.984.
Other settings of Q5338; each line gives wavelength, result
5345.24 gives 7.758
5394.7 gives 8.558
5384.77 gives 8.371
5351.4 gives 8.035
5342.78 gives 7.865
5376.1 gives 7.975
